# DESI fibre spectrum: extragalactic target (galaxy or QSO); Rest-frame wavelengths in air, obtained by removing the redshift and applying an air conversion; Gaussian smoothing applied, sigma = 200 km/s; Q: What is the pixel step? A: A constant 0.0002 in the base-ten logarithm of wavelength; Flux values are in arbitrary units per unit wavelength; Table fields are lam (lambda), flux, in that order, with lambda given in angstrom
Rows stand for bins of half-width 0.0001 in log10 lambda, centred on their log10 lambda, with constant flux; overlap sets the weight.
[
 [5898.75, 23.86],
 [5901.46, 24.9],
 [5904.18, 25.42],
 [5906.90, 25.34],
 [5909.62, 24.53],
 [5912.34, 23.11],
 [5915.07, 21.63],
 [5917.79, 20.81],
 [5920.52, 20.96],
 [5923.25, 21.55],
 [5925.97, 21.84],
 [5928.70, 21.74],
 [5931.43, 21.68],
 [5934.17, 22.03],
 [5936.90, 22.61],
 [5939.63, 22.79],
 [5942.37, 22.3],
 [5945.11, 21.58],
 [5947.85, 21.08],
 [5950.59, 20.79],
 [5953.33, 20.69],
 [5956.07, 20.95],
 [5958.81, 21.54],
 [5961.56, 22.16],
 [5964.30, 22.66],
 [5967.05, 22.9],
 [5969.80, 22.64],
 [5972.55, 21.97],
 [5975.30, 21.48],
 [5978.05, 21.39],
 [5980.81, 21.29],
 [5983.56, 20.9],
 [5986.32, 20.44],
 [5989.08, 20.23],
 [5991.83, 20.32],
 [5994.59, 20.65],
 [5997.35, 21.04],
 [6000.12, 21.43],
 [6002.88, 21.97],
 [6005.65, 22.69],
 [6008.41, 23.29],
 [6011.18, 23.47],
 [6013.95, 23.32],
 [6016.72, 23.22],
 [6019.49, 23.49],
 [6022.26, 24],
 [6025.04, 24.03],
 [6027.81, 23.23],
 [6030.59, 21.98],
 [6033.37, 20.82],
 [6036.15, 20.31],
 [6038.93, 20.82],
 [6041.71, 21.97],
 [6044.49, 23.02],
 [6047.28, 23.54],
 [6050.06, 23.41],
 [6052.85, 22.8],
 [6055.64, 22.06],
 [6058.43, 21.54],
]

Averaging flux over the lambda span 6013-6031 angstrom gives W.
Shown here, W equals 23.4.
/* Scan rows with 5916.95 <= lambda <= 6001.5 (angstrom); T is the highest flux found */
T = 22.9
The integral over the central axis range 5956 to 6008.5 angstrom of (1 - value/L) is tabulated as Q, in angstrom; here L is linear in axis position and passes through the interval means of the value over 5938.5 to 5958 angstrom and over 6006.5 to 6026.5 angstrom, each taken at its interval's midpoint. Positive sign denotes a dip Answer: 2.1 angstrom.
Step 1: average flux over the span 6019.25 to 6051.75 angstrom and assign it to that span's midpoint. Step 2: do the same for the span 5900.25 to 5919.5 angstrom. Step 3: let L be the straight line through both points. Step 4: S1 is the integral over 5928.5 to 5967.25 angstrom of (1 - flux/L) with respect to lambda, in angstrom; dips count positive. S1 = 2.5 angstrom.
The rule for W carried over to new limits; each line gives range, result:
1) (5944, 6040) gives 21.9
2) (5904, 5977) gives 22.1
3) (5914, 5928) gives 21.4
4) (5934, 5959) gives 21.6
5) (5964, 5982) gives 22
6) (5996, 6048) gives 22.5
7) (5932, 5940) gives 22.4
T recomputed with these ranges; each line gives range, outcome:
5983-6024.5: 24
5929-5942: 22.79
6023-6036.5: 24.03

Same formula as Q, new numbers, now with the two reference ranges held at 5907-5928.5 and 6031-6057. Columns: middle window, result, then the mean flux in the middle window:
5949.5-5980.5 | 0.62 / 21.7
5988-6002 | 0.85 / 20.8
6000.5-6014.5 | -0.44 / 22.8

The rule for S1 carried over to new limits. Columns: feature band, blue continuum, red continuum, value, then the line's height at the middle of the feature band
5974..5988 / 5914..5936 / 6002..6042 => 0.7 angstrom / 22.2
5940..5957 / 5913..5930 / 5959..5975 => 0.5 angstrom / 22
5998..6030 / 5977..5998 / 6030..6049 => -2.6 angstrom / 21.3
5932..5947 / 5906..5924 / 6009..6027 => 0.4 angstrom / 22.8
